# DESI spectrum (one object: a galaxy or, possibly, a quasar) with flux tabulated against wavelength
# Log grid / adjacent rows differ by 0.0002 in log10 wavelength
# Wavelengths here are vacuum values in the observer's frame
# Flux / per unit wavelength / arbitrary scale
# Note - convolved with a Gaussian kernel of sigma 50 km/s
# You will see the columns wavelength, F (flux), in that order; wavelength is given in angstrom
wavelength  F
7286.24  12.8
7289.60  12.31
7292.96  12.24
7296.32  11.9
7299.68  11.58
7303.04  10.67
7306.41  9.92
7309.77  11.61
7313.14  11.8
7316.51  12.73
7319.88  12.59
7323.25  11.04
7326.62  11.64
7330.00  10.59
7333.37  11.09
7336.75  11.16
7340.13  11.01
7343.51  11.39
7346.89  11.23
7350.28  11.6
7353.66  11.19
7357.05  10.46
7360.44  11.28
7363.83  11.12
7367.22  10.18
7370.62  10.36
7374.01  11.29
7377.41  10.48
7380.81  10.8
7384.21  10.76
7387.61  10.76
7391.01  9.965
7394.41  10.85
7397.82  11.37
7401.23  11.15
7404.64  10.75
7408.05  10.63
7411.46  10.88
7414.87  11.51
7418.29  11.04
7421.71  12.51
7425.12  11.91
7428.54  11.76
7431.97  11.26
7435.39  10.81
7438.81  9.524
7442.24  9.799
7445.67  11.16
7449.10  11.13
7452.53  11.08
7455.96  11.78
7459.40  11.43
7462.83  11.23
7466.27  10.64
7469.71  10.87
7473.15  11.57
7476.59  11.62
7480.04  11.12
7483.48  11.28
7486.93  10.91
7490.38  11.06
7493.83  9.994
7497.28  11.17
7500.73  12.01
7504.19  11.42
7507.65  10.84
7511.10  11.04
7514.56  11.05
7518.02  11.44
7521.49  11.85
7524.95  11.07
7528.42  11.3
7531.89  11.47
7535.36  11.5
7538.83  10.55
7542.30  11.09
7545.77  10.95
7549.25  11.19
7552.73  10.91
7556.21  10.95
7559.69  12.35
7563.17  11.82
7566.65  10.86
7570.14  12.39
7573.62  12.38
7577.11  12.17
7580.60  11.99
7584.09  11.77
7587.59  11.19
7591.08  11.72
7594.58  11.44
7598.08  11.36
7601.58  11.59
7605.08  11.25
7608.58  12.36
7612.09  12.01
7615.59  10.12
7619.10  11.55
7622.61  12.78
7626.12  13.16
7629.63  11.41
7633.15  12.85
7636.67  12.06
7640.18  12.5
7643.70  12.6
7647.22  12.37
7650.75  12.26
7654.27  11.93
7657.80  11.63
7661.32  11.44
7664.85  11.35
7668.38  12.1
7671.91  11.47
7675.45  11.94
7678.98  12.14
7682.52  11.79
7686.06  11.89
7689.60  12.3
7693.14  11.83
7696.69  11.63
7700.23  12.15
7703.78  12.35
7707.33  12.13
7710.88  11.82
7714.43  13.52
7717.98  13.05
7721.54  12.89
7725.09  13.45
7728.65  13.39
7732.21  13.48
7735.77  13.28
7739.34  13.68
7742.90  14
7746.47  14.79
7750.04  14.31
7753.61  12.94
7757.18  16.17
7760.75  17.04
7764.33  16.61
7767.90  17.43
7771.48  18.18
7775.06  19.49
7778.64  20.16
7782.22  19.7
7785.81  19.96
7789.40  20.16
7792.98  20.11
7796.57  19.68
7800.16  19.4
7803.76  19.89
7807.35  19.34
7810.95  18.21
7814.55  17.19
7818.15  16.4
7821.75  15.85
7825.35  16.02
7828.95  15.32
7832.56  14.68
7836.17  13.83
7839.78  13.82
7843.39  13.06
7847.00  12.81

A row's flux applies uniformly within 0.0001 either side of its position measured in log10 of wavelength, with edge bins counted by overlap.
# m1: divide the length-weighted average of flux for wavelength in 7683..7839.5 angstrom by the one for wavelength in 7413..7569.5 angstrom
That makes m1 1.39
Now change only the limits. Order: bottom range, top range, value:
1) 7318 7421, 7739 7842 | 1.55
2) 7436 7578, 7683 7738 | 1.12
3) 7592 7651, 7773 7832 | 1.54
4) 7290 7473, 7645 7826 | 1.33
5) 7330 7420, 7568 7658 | 1.09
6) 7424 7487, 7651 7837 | 1.34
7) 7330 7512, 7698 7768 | 1.25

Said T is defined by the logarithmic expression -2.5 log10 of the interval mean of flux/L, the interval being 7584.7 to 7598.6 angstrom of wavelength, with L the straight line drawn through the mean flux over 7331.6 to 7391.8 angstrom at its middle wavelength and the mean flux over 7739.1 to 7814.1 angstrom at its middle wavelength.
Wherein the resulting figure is 0.27 mag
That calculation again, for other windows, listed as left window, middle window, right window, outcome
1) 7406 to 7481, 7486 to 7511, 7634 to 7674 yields 0.030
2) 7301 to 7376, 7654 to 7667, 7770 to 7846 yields 0.323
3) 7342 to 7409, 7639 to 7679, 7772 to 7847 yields 0.260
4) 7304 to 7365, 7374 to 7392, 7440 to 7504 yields 0.058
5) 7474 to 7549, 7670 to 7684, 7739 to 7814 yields 0.278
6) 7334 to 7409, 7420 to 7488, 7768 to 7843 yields 0.095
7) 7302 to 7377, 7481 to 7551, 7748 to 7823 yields 0.236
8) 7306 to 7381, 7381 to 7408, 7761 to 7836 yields 0.111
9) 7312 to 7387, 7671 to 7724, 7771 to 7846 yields 0.294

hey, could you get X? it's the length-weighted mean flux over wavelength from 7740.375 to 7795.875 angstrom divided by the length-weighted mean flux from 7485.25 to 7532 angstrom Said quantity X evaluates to 1.6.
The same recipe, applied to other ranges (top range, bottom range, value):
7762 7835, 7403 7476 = 1.63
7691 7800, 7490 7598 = 1.35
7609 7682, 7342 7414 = 1.10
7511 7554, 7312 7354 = 0.98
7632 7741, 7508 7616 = 1.08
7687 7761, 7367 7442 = 1.21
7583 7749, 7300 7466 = 1.11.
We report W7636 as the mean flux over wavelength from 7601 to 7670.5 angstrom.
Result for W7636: 12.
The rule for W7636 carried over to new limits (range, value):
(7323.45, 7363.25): 11.1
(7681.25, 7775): 13.8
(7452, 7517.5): 11.2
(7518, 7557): 11.2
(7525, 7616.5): 11.5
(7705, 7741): 13.1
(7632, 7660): 12.3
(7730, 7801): 17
